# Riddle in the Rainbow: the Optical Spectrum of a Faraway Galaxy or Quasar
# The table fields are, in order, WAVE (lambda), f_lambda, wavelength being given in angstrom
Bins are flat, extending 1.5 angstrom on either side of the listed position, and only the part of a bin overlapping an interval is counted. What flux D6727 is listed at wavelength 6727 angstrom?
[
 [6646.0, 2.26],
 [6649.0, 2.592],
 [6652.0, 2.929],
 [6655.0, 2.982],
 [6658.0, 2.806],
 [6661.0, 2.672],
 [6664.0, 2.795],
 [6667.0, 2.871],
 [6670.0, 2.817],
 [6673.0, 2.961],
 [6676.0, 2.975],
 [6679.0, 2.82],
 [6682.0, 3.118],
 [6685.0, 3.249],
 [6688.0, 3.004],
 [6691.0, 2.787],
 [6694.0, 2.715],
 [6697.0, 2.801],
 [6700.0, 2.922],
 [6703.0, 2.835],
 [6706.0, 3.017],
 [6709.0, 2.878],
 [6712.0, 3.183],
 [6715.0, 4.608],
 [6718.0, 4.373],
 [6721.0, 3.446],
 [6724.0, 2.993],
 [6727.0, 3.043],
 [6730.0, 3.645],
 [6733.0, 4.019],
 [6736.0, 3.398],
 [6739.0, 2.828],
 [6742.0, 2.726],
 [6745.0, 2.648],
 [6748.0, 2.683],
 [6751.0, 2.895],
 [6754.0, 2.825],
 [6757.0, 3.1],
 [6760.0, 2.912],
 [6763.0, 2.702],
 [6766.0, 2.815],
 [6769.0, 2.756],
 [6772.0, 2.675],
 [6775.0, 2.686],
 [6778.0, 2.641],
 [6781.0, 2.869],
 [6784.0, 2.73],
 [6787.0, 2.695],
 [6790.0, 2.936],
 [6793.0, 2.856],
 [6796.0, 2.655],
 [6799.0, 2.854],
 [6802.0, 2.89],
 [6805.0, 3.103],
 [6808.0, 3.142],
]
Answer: 3.043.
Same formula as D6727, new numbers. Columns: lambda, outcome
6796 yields 2.655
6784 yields 2.73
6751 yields 2.895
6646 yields 2.26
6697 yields 2.801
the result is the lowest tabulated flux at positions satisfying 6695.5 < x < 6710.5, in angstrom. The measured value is 2.801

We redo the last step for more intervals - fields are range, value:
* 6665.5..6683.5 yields 2.817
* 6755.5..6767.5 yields 2.702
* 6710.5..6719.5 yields 3.183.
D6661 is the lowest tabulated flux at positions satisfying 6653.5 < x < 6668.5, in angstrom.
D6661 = 2.672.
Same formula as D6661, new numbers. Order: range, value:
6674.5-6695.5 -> 2.715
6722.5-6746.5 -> 2.648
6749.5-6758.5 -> 2.825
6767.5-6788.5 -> 2.641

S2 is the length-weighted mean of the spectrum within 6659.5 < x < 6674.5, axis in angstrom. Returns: 2.82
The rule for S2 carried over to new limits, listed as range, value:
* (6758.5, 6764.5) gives 2.81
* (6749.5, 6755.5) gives 2.86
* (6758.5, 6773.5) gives 2.77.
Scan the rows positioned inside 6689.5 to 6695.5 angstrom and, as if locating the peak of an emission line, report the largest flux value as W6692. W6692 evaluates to 2.787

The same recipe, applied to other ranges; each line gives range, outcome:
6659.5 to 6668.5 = 2.871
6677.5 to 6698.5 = 3.249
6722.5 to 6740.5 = 4.019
